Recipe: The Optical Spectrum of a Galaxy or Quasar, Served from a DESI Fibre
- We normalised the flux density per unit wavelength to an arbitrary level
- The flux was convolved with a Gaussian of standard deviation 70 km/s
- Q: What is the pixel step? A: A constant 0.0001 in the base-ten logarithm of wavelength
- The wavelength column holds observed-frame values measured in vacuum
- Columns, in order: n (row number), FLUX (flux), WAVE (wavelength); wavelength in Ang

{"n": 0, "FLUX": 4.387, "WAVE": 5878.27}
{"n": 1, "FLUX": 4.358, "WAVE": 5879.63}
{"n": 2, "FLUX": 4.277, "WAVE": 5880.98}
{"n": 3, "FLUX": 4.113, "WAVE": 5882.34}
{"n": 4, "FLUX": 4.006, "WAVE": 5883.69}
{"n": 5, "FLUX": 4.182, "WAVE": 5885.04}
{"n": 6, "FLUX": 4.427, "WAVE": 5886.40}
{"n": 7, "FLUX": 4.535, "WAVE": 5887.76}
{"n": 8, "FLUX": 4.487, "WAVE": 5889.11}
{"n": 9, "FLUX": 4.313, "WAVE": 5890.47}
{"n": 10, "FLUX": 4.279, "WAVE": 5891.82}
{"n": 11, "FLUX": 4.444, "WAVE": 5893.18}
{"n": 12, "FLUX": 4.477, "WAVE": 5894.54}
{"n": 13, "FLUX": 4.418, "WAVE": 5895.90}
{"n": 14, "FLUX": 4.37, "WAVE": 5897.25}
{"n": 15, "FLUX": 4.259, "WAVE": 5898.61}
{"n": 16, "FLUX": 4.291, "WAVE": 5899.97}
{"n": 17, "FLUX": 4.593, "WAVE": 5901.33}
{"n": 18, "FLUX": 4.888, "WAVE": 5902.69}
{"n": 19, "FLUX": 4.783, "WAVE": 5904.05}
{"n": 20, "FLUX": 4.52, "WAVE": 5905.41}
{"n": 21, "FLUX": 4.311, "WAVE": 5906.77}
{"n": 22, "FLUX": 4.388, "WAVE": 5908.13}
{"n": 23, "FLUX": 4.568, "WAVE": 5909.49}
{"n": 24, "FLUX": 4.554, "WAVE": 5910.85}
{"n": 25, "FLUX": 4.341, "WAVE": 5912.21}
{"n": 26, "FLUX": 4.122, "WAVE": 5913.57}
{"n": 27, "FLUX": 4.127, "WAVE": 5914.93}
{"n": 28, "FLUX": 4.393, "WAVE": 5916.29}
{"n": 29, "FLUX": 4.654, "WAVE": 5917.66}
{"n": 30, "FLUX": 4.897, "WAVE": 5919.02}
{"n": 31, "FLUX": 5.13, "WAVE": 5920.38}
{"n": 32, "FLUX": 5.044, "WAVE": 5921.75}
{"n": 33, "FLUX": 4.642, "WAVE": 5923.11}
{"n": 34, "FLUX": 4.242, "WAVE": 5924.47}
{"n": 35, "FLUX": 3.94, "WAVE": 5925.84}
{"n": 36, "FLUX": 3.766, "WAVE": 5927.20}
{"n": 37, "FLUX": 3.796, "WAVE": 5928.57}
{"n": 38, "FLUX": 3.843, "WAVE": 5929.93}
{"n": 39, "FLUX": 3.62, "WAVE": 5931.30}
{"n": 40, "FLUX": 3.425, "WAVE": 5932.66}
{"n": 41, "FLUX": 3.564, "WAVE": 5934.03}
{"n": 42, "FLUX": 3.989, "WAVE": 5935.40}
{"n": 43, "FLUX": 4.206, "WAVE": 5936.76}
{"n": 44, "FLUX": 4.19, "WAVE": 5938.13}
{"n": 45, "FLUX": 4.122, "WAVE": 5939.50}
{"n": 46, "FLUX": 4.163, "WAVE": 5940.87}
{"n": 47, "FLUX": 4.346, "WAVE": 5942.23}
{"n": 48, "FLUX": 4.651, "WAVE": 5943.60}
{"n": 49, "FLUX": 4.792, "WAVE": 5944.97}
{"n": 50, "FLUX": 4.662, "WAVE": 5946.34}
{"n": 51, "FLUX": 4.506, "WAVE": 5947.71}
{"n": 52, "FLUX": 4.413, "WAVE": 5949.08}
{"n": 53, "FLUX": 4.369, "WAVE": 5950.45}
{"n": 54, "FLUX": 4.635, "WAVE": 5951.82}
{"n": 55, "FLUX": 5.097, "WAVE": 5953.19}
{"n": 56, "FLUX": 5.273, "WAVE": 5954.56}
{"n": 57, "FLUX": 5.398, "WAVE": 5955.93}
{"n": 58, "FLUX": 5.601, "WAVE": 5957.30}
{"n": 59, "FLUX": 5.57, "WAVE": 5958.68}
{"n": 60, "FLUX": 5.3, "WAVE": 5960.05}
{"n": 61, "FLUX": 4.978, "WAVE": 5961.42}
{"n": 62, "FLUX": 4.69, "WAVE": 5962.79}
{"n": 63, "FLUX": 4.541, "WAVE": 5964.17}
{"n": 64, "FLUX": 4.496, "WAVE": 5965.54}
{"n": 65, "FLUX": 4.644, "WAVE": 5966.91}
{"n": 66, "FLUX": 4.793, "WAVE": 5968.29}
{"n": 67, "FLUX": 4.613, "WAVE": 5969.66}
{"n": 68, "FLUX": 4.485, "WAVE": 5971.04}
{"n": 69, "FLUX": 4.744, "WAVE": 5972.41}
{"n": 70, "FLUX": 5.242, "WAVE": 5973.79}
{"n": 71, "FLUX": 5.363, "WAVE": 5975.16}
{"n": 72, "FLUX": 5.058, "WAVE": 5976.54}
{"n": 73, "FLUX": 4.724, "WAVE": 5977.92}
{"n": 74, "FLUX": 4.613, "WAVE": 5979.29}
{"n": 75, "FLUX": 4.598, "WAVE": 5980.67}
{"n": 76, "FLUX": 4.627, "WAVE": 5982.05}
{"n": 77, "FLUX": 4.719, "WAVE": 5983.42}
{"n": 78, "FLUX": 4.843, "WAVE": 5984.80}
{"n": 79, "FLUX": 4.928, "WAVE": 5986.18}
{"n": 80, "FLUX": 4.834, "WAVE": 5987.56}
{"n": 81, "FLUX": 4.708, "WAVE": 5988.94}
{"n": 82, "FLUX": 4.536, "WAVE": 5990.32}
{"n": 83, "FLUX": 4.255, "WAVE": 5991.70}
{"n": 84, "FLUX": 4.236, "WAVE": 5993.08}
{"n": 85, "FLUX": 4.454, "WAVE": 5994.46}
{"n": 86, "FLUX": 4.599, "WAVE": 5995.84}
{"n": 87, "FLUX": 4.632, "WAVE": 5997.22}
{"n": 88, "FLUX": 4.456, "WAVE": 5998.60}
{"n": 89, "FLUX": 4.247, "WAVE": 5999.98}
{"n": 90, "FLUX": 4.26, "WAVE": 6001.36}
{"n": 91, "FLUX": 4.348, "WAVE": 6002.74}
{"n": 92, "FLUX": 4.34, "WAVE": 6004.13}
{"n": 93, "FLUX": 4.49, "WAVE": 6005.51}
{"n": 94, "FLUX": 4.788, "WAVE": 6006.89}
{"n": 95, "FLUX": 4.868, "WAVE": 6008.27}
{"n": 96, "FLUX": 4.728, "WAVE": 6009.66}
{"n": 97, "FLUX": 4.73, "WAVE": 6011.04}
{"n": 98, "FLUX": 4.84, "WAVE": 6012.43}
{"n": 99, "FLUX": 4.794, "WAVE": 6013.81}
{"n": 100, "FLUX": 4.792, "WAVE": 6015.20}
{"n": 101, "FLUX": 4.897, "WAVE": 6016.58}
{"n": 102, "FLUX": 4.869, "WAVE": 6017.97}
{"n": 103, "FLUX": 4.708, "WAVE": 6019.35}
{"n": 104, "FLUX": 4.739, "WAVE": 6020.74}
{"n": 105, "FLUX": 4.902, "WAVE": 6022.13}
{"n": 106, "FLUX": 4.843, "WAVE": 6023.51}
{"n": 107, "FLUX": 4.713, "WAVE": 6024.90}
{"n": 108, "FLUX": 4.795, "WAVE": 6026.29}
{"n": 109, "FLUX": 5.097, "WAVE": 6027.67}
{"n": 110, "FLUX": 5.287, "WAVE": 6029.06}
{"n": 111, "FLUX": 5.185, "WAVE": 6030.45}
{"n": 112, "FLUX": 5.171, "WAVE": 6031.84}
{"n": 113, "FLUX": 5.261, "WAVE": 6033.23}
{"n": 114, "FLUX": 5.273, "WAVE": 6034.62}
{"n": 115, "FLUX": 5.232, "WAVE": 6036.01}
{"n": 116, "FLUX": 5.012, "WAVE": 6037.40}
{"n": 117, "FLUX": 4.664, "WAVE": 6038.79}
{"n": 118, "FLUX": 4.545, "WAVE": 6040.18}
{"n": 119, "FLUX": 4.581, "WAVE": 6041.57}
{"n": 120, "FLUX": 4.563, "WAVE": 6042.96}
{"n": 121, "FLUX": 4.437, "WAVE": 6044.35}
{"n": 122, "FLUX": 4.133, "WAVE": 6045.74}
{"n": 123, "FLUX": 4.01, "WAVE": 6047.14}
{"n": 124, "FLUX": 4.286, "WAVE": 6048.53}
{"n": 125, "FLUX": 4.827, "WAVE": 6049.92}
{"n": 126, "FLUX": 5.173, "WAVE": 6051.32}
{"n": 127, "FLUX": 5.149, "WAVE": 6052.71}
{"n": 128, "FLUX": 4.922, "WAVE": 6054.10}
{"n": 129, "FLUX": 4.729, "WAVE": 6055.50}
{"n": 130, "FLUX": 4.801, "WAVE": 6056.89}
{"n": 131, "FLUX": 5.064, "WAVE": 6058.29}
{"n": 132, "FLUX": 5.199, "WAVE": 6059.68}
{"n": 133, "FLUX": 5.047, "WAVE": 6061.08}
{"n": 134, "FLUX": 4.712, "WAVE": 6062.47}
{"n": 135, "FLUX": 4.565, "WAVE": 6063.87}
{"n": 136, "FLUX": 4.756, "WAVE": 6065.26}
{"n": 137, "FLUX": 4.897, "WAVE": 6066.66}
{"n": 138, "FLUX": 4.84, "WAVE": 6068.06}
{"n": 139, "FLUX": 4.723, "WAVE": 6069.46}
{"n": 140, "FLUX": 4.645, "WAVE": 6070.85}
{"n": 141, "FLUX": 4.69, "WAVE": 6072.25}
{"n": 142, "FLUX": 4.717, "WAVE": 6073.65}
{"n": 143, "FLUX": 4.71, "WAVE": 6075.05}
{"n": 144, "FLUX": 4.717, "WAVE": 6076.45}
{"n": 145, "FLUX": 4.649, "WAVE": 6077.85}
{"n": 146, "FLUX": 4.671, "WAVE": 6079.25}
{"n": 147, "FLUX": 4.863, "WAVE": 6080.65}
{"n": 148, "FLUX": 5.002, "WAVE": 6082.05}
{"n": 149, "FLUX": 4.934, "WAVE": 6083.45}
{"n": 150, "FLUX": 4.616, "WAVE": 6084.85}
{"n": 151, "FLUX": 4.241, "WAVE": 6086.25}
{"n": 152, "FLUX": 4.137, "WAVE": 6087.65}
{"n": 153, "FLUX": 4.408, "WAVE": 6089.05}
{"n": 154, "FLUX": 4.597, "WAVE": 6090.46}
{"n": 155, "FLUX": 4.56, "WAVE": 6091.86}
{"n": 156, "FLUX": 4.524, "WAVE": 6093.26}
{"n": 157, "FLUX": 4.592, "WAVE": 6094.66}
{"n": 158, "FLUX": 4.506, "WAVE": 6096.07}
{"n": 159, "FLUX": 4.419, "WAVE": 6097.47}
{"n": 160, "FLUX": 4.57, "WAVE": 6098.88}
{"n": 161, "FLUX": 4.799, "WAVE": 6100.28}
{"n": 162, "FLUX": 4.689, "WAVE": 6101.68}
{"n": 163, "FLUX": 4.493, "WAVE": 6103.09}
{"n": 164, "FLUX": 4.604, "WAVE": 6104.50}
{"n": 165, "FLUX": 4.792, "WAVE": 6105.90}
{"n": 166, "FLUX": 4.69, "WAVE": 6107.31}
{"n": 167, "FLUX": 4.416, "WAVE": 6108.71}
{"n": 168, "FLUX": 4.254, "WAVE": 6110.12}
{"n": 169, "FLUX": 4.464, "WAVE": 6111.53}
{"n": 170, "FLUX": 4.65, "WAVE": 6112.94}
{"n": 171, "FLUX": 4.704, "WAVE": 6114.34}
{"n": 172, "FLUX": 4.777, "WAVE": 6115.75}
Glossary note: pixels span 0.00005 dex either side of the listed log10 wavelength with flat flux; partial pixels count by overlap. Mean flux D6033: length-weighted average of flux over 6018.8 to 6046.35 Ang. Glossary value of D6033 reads 4.86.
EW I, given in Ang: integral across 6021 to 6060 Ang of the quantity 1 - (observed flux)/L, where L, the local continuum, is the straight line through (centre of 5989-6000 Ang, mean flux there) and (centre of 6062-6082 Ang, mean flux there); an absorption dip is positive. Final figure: -1.9 Ang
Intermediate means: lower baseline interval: 4.45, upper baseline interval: 4.73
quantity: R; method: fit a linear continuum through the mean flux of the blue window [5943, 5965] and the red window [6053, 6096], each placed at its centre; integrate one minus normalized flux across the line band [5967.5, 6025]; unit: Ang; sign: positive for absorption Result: 1.8 Ang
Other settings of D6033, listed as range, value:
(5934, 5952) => 4.35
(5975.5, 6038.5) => 4.76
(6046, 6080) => 4.76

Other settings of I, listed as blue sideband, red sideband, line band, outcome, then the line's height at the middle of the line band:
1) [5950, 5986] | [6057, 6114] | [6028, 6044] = -0.7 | 4.76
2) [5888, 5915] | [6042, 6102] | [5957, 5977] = -1.8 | 4.53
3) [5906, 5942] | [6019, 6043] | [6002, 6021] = 0.4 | 4.81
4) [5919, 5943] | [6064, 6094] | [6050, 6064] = -1.1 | 4.58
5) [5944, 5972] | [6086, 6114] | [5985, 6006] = 1.2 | 4.76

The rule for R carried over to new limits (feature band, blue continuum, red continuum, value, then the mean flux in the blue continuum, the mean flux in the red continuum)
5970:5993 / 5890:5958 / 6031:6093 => -0.97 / 4.43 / 4.74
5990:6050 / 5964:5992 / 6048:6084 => 1.11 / 4.74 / 4.82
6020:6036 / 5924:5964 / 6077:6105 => -1.75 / 4.46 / 4.59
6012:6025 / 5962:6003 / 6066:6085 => -0.33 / 4.65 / 4.77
